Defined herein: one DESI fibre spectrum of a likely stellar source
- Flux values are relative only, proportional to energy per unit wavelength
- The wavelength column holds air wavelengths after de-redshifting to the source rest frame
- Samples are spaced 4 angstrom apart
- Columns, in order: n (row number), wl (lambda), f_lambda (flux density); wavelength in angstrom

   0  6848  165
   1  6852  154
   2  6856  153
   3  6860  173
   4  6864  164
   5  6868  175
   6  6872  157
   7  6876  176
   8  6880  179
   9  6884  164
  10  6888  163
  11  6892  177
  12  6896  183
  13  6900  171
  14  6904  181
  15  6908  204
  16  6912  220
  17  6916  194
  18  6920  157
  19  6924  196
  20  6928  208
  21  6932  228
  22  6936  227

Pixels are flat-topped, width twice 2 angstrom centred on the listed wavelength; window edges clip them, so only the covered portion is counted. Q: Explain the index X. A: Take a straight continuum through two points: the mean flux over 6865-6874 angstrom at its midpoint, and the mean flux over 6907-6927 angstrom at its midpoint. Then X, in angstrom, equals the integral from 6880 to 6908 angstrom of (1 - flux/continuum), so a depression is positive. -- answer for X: 0.7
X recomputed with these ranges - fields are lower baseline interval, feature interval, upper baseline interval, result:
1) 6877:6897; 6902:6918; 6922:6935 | -0.43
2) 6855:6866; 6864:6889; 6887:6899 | 0.10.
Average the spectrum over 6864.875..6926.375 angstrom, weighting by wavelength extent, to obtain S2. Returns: 180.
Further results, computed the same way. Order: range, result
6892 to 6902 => 177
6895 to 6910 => 185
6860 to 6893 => 169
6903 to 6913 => 202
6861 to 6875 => 167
